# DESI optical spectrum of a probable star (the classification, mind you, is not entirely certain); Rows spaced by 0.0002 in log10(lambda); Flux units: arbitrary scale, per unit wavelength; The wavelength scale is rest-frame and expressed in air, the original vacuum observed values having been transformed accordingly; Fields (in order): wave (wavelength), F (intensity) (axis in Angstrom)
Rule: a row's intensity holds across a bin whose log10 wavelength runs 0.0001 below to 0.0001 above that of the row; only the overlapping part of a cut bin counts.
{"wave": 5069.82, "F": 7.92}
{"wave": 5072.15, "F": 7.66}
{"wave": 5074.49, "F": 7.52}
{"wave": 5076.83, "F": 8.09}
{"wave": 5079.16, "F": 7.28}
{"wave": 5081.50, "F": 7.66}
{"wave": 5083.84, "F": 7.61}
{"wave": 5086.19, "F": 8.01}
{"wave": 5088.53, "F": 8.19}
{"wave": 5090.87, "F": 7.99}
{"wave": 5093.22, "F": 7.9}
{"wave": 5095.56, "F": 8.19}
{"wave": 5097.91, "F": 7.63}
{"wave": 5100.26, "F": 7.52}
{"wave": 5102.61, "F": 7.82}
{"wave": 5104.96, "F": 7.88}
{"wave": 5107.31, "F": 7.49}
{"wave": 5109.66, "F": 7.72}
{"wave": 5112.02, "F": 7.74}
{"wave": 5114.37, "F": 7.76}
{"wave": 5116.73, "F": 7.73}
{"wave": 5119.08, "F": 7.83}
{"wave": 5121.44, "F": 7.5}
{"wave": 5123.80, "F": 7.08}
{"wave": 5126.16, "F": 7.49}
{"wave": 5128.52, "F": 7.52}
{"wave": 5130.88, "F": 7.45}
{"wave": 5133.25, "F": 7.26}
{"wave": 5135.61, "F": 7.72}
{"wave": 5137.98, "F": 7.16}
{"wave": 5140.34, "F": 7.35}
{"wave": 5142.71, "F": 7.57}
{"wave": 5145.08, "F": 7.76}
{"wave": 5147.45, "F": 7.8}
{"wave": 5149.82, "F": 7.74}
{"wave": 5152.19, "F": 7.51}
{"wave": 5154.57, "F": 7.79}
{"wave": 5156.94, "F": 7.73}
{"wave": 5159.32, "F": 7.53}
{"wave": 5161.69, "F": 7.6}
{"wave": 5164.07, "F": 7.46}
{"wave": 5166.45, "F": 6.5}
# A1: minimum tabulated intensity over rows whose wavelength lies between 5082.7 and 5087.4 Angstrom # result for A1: 7.61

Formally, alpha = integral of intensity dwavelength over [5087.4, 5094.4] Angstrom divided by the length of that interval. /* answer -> 8.03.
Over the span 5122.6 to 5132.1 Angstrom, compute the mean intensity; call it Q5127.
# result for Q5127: 7.38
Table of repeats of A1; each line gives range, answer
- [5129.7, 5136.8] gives 7.26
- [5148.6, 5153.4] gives 7.51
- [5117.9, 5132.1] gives 7.08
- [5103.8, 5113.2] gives 7.49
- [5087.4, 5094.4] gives 7.9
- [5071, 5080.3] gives 7.28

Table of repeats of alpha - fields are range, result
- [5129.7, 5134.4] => 7.35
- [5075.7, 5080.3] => 7.7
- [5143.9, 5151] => 7.77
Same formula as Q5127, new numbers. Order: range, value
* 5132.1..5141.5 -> 7.38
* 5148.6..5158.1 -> 7.69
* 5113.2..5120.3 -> 7.77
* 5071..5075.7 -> 7.58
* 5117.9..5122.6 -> 7.67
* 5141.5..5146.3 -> 7.66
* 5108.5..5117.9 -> 7.73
